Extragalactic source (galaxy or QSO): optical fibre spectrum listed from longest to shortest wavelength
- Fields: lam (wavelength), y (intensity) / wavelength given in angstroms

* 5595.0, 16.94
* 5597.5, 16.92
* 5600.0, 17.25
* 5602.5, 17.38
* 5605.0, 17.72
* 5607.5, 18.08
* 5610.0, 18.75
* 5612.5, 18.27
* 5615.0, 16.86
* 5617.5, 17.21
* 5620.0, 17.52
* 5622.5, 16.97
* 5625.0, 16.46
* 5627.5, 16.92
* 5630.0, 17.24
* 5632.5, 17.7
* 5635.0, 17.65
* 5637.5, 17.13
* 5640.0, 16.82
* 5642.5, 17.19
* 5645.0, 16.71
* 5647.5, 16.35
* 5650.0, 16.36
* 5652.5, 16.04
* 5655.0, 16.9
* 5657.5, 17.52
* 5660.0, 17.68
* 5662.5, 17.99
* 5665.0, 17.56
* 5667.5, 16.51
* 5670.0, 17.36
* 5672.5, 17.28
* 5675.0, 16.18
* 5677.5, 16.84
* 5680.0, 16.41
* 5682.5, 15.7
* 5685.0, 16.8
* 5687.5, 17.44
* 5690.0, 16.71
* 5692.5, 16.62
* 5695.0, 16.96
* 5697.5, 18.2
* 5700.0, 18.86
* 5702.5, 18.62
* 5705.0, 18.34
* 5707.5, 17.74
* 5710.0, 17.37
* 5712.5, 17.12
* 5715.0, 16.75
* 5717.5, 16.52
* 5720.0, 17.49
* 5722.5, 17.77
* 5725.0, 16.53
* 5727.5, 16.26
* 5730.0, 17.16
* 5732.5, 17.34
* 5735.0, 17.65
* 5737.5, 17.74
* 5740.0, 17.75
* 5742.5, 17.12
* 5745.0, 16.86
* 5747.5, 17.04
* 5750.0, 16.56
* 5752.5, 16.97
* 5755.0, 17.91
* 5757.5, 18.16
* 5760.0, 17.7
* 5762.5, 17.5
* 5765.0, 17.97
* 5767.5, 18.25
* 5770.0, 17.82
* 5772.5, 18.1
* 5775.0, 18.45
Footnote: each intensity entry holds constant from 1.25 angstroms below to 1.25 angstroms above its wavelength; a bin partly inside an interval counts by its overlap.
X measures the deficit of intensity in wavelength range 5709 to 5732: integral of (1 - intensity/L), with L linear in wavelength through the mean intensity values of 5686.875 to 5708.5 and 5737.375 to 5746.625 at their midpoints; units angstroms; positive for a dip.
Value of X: 0.67 angstroms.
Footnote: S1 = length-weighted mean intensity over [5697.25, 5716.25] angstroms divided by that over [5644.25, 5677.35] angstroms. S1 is 1.1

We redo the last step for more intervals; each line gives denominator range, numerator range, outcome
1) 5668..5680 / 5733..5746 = 1.04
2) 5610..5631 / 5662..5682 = 0.98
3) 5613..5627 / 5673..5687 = 0.97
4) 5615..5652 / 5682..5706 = 1.03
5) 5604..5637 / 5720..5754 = 0.98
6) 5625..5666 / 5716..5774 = 1.02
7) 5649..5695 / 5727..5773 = 1.03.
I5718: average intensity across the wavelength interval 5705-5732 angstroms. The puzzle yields 17.1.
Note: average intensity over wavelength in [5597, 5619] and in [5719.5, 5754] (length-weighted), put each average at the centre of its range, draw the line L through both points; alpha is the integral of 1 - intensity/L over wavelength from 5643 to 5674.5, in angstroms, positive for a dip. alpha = 0.8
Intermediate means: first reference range 17.6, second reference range 17.2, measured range 17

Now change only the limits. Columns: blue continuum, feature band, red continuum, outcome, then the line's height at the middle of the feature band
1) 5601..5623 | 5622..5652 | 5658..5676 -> 0.92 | 17.5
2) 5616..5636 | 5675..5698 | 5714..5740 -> 0.54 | 17.2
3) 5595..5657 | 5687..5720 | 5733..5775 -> -0.10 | 17.4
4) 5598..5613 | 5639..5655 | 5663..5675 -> 0.71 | 17.4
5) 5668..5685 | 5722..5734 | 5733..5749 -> 0.16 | 17.2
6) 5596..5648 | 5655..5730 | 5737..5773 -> 0.98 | 17.4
